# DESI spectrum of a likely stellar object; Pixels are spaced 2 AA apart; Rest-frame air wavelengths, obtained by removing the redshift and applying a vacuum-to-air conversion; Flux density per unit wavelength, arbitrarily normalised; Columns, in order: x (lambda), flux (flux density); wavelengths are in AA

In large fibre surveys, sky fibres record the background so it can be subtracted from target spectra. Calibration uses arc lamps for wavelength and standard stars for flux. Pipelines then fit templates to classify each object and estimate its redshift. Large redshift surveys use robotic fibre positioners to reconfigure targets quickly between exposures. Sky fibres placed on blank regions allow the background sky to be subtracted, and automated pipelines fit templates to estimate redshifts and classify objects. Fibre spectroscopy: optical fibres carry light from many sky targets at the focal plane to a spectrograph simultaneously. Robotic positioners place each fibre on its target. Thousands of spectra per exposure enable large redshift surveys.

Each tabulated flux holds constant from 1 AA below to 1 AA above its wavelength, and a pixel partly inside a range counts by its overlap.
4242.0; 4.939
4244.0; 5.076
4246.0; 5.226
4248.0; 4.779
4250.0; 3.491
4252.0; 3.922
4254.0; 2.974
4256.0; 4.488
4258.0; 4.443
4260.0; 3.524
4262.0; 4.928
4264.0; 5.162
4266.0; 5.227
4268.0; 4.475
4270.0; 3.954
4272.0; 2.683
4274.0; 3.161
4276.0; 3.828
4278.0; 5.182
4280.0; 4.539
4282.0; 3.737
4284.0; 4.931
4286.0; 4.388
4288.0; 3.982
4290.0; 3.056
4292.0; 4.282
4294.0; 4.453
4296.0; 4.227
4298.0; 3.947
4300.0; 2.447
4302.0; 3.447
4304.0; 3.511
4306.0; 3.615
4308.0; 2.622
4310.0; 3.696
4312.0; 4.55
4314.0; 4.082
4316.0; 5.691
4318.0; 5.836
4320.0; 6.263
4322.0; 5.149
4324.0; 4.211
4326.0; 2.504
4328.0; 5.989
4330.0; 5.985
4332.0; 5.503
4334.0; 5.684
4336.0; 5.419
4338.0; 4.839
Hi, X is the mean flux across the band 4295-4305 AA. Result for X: 3.52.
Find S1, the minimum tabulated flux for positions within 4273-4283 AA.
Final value 3.161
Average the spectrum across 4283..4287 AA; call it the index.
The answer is 4.66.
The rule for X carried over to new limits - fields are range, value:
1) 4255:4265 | 4.51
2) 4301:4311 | 3.38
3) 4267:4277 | 3.62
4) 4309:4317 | 4.5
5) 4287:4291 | 3.52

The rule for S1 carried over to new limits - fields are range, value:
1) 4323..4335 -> 2.504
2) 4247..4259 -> 2.974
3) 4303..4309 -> 2.622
